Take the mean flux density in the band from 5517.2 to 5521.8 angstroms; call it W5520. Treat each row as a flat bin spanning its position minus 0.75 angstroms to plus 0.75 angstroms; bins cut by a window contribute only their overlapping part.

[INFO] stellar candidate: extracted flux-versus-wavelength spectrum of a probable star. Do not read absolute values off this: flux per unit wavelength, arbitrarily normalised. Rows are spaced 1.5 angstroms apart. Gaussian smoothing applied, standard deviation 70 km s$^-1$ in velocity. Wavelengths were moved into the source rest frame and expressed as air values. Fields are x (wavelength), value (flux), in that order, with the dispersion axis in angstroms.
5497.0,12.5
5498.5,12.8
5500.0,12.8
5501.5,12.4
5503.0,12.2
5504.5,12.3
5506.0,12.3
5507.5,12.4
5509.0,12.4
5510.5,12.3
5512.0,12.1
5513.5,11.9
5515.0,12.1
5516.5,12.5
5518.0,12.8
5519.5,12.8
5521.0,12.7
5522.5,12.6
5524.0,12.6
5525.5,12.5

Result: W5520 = 12.8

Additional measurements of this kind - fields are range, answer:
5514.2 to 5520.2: 12.5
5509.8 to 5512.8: 12.2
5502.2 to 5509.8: 12.3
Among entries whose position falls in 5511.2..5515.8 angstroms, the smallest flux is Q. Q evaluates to 11.9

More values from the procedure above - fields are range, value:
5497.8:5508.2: 12.2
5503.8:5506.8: 12.3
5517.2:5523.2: 12.6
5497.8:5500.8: 12.8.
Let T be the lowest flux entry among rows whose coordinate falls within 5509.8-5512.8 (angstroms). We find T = 12.1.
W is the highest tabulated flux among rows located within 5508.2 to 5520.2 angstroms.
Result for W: 12.8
